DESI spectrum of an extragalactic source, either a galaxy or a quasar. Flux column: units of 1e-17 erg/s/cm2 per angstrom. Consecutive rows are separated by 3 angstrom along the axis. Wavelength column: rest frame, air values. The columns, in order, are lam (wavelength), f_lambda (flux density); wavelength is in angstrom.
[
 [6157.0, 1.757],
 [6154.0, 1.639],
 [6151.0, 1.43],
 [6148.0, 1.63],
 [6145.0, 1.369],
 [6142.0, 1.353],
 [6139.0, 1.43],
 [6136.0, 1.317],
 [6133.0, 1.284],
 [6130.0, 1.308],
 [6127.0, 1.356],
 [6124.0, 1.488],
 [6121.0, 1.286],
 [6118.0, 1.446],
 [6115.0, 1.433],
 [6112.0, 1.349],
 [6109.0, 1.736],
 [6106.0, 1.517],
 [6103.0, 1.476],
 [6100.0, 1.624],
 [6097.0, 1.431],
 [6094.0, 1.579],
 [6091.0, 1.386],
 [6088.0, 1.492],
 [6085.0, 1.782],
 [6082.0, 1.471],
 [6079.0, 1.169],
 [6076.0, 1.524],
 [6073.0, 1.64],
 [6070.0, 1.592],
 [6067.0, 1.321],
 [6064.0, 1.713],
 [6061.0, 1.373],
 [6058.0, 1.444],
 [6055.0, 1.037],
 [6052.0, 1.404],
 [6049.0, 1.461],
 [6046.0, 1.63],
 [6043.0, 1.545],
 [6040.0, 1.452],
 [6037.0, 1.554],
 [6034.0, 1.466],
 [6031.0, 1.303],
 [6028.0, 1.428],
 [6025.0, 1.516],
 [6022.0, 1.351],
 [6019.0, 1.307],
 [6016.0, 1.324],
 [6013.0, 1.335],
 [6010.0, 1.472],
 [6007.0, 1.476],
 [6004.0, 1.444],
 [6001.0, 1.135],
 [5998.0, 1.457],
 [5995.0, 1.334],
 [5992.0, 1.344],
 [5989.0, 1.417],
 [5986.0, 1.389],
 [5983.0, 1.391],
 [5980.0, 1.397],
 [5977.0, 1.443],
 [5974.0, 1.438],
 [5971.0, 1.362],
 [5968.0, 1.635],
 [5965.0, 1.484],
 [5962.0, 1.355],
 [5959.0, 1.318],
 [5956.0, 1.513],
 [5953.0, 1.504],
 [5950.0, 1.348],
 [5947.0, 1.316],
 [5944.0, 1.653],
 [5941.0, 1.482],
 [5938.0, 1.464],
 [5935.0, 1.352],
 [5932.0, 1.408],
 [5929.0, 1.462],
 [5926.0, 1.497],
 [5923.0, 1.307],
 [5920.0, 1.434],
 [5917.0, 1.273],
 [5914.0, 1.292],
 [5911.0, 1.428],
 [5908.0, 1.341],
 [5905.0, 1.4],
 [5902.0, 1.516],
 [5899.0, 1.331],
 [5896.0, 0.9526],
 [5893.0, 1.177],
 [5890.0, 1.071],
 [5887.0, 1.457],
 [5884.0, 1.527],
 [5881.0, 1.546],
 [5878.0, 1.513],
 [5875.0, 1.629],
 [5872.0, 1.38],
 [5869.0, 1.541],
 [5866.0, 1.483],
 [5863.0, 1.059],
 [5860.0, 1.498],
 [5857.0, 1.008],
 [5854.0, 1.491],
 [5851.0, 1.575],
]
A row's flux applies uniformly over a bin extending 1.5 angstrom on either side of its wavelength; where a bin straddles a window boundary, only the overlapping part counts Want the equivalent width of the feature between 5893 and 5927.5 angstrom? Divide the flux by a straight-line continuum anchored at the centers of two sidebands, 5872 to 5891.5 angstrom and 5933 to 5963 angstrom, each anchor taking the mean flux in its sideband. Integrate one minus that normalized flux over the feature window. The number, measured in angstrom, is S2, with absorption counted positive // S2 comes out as 2.6 angstrom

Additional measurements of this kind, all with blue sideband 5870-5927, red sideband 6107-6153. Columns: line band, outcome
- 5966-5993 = -0.7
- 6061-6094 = -2.3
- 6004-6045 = -0.9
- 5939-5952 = -0.7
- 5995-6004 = 0.4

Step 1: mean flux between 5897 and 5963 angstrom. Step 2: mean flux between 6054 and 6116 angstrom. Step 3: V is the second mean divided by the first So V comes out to 1.1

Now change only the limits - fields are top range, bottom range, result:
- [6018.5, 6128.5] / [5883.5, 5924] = 1.11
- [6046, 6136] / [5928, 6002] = 1.03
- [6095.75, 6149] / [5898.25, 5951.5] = 1.02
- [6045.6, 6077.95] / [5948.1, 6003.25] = 1.04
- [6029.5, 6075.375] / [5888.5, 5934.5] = 1.10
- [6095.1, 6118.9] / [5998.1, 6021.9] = 1.10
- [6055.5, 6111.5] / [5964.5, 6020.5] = 1.08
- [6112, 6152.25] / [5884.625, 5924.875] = 1.06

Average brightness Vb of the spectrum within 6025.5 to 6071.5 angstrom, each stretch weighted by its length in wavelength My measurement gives 1.45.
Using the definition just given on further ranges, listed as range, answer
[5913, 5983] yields 1.42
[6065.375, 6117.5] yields 1.5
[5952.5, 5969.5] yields 1.47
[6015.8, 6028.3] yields 1.39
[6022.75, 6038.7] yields 1.45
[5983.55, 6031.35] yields 1.38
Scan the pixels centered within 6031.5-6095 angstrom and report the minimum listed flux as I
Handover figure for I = 1.037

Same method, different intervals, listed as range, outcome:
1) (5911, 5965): 1.273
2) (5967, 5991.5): 1.362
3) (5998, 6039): 1.135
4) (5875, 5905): 0.9526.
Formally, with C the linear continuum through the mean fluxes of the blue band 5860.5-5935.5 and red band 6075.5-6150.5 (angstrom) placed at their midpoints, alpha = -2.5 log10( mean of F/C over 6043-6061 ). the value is 0.02 mag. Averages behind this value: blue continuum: 1.38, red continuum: 1.45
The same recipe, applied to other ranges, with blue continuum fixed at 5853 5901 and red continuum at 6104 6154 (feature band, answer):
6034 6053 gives -0.08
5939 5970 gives -0.06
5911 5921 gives 0.02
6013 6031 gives 0.02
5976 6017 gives 0.01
